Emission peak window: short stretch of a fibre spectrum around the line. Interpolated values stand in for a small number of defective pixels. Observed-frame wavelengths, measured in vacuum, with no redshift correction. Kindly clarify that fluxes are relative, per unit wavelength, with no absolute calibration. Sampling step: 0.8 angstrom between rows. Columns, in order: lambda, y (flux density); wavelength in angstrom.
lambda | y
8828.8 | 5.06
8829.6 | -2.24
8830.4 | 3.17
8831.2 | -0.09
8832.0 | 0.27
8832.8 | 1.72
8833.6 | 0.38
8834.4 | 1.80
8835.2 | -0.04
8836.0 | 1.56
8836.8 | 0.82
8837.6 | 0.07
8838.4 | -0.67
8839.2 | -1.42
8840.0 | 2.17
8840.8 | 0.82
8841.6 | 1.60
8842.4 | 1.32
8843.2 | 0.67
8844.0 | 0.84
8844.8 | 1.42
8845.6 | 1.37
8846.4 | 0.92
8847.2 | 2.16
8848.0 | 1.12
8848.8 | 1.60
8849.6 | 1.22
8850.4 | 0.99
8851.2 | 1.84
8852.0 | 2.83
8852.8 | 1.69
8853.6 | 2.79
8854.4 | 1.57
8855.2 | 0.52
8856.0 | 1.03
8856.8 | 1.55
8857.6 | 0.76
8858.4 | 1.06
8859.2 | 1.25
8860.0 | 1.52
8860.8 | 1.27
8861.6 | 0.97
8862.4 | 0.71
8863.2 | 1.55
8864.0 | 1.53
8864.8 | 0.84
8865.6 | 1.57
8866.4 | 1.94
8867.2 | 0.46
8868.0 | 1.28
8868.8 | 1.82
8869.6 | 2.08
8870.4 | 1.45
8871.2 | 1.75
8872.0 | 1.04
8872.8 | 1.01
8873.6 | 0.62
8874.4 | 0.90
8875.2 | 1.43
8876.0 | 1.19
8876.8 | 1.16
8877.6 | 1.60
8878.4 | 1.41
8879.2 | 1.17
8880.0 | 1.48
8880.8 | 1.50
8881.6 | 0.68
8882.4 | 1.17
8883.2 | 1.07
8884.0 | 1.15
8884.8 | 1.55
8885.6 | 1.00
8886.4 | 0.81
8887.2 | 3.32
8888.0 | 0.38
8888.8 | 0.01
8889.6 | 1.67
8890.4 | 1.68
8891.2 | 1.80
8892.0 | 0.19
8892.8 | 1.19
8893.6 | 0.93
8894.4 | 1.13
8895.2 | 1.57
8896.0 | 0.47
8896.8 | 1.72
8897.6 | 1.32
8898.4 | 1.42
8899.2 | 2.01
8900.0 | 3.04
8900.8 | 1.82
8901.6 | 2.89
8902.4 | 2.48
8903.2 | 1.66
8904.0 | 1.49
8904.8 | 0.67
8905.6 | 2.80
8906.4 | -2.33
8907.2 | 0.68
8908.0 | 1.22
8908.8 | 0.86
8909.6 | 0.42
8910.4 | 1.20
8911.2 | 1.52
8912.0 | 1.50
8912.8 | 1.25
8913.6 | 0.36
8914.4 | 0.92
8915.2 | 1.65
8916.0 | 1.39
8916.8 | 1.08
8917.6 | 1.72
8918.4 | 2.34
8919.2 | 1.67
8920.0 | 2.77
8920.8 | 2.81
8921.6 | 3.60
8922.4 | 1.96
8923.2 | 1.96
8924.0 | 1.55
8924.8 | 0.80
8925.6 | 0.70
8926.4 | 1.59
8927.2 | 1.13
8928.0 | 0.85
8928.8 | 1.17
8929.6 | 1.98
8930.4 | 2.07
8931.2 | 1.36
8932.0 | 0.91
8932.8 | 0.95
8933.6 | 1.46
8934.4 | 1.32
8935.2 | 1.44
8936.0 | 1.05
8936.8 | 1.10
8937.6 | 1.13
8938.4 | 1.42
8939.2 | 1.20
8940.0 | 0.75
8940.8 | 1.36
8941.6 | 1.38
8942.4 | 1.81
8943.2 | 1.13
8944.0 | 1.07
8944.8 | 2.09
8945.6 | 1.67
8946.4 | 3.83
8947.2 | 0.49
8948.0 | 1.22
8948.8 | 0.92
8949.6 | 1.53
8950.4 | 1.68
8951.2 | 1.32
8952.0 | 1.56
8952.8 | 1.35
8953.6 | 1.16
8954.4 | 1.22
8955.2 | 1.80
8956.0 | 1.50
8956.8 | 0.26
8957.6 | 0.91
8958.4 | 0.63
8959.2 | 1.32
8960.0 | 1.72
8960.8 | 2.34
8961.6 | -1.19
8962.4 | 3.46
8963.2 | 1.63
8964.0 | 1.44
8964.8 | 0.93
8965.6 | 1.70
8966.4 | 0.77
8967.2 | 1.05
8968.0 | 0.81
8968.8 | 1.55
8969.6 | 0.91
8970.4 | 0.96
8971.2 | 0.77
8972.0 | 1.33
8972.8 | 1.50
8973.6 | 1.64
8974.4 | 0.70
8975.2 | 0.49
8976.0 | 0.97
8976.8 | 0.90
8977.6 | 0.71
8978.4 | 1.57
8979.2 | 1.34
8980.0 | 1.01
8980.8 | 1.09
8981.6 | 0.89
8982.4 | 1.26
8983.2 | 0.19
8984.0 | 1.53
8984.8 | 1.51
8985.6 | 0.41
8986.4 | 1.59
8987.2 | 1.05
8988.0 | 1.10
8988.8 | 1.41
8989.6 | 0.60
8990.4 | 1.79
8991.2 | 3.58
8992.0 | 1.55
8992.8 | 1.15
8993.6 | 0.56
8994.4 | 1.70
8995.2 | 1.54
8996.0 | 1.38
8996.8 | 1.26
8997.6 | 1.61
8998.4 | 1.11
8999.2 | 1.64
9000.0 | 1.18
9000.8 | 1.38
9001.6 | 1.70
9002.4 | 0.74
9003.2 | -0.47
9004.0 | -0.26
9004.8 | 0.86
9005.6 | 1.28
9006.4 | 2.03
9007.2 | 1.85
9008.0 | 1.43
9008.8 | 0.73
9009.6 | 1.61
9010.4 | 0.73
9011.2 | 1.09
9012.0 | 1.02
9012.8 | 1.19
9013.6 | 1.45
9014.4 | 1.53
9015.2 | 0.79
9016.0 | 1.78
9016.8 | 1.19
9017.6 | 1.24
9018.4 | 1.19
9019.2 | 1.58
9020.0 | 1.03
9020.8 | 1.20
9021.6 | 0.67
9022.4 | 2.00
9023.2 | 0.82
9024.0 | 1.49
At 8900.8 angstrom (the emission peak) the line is [S II]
